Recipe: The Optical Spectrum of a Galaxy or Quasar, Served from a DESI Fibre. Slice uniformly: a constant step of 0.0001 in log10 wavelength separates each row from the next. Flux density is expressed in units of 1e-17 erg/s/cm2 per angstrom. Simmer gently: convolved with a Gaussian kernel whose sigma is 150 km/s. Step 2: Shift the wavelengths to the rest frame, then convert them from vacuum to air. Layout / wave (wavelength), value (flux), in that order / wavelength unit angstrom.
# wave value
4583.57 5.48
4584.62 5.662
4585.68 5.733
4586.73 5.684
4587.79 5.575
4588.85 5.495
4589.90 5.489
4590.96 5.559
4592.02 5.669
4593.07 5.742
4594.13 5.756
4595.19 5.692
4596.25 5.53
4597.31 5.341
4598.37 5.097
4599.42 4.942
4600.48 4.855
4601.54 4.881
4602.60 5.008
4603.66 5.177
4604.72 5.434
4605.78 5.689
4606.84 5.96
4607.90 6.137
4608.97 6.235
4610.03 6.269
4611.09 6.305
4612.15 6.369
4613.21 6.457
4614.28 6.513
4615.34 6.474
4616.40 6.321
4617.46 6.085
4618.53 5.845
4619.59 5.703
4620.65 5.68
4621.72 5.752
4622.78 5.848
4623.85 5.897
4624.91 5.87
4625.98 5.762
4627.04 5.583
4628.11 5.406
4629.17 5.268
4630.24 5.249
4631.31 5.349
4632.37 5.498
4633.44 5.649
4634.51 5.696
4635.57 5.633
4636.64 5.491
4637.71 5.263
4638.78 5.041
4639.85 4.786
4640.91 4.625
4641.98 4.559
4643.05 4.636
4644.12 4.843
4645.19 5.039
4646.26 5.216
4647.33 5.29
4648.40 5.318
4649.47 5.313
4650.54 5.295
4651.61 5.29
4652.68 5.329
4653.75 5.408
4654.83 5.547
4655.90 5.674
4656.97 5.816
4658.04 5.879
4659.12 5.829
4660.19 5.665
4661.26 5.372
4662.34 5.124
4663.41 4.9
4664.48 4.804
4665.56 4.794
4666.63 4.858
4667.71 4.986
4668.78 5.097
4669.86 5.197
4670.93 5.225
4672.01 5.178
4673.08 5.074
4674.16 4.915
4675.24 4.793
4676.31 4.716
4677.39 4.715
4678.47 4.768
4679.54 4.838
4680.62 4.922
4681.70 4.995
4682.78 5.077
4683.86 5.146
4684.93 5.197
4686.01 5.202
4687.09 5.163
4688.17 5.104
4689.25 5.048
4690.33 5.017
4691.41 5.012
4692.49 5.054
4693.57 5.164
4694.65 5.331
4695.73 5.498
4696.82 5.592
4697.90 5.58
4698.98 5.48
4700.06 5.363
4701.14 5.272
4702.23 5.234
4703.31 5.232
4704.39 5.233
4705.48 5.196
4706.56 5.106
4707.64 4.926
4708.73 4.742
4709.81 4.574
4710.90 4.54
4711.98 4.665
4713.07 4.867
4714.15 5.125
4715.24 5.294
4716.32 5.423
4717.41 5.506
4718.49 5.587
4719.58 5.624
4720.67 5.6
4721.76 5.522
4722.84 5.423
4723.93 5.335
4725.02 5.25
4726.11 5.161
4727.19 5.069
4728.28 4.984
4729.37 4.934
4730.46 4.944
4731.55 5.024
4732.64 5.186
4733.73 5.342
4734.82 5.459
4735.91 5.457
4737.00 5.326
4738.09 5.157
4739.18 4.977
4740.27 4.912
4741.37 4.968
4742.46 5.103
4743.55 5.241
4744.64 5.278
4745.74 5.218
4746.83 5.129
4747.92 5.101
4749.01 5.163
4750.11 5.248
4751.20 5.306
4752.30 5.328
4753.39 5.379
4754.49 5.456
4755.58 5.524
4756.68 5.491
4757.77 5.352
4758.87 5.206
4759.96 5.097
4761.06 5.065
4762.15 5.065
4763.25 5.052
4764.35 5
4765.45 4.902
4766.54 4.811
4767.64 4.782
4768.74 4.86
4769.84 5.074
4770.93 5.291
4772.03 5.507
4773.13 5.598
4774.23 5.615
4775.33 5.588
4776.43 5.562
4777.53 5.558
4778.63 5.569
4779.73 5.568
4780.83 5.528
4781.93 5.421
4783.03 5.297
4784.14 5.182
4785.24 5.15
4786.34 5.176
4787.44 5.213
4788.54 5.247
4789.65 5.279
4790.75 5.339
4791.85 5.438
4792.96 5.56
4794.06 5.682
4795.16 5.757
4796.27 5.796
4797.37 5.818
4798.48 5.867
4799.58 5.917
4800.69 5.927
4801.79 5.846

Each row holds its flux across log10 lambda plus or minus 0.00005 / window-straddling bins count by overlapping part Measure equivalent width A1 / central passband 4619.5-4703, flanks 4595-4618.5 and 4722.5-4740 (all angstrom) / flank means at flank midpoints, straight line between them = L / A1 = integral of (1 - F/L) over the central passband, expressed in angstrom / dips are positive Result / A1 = 3.9 angstrom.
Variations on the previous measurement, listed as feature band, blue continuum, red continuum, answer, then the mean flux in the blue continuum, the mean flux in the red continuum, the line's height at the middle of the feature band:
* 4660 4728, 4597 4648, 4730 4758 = 2.9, 5.54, 5.23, 5.36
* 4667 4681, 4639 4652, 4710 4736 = 0.4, 5.02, 5.21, 5.09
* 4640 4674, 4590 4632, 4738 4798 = 2.4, 5.71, 5.29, 5.59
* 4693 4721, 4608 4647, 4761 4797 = 1.3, 5.62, 5.33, 5.47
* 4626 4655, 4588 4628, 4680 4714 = 1.4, 5.74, 5.11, 5.51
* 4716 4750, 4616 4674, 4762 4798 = 0.7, 5.36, 5.35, 5.35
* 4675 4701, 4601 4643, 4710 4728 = 1.2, 5.65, 5.23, 5.37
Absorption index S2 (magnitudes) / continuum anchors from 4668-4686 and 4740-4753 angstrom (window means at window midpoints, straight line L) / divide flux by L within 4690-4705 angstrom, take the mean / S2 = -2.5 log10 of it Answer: -0.051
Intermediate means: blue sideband 5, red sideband 5.17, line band 5.29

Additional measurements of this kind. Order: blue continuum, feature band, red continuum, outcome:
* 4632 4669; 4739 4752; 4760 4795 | 0.029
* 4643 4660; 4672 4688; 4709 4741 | 0.069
